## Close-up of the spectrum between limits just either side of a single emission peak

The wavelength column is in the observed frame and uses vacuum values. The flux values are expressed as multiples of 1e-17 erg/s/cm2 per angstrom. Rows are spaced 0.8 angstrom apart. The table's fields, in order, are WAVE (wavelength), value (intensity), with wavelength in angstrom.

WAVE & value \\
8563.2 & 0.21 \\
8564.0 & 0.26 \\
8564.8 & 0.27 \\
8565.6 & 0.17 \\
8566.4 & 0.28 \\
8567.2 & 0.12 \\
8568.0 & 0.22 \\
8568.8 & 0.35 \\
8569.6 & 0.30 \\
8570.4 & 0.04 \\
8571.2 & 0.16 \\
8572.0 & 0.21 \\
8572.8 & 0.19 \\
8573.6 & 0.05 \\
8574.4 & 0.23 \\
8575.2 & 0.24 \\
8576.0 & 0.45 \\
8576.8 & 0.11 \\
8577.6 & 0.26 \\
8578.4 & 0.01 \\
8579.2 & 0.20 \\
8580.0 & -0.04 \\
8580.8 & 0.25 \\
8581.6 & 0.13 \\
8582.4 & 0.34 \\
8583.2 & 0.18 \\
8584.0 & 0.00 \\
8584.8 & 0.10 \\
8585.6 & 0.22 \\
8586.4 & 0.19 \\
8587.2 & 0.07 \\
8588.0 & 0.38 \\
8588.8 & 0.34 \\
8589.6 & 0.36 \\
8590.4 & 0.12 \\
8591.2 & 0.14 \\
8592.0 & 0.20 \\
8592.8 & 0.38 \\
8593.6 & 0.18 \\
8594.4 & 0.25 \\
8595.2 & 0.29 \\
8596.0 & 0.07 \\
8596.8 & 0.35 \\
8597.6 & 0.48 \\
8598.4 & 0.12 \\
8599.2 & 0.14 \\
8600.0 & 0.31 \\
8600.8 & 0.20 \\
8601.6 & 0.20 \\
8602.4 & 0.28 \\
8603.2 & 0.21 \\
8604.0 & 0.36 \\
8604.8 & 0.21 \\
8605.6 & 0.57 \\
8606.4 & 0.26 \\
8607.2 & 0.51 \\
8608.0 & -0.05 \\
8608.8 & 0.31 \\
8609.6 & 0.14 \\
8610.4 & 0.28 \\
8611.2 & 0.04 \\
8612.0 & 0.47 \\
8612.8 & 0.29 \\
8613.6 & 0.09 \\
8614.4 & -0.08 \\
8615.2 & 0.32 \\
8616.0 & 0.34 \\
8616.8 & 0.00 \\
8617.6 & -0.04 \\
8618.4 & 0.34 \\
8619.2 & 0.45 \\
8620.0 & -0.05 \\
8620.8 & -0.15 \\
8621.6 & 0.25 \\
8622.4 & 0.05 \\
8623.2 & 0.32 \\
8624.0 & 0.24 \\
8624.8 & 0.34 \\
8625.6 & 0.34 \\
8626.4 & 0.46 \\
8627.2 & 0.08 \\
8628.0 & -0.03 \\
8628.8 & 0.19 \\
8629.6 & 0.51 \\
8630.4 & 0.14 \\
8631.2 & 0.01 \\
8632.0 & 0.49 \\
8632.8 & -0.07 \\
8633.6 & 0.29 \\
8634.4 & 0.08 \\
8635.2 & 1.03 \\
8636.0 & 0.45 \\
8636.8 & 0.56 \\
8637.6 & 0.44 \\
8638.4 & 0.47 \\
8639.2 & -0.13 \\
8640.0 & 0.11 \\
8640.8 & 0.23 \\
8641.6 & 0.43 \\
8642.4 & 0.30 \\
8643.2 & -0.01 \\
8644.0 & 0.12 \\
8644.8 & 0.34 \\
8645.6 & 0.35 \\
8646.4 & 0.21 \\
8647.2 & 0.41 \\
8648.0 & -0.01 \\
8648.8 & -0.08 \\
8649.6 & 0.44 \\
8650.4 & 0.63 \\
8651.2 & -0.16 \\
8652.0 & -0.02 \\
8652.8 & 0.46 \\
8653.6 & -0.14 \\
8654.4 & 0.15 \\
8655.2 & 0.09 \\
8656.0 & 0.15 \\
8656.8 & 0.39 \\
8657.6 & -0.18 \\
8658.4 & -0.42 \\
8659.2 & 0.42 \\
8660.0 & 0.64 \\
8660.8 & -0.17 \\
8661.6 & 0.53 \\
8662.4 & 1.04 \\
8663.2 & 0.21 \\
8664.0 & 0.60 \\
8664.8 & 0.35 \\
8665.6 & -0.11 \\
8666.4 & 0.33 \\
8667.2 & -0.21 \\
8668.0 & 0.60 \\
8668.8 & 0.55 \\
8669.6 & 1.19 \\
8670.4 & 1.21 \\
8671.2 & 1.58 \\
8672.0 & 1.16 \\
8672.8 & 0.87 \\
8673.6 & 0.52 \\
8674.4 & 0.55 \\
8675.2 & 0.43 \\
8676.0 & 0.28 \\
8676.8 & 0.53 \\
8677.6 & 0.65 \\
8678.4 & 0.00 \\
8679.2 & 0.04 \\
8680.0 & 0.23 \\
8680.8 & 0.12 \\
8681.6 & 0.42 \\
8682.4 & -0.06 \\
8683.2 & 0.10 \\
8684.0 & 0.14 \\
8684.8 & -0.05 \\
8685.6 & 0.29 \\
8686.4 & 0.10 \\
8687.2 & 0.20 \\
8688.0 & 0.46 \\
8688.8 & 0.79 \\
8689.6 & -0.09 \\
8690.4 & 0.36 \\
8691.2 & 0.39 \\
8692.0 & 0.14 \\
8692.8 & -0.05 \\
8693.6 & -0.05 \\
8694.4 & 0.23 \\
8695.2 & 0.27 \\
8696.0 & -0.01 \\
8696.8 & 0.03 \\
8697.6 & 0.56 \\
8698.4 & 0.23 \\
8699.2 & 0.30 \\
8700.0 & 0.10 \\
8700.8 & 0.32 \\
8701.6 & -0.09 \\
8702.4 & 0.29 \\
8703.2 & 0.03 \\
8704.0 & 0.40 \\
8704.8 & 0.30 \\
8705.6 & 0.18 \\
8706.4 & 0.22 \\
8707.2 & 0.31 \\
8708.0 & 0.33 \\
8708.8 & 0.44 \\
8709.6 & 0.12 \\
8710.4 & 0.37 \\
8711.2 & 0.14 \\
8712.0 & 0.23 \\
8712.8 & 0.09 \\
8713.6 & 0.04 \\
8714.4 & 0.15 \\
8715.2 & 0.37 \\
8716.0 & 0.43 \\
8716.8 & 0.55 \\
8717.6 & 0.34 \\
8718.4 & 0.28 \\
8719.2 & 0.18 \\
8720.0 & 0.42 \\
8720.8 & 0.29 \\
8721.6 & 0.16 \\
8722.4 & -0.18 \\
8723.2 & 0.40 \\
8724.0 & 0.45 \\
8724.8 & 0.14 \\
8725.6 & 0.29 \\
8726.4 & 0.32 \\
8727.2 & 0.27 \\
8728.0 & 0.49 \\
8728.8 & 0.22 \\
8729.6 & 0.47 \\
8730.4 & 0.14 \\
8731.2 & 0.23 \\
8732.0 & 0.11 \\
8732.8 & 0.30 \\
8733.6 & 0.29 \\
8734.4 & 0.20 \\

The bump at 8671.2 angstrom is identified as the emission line H-gamma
